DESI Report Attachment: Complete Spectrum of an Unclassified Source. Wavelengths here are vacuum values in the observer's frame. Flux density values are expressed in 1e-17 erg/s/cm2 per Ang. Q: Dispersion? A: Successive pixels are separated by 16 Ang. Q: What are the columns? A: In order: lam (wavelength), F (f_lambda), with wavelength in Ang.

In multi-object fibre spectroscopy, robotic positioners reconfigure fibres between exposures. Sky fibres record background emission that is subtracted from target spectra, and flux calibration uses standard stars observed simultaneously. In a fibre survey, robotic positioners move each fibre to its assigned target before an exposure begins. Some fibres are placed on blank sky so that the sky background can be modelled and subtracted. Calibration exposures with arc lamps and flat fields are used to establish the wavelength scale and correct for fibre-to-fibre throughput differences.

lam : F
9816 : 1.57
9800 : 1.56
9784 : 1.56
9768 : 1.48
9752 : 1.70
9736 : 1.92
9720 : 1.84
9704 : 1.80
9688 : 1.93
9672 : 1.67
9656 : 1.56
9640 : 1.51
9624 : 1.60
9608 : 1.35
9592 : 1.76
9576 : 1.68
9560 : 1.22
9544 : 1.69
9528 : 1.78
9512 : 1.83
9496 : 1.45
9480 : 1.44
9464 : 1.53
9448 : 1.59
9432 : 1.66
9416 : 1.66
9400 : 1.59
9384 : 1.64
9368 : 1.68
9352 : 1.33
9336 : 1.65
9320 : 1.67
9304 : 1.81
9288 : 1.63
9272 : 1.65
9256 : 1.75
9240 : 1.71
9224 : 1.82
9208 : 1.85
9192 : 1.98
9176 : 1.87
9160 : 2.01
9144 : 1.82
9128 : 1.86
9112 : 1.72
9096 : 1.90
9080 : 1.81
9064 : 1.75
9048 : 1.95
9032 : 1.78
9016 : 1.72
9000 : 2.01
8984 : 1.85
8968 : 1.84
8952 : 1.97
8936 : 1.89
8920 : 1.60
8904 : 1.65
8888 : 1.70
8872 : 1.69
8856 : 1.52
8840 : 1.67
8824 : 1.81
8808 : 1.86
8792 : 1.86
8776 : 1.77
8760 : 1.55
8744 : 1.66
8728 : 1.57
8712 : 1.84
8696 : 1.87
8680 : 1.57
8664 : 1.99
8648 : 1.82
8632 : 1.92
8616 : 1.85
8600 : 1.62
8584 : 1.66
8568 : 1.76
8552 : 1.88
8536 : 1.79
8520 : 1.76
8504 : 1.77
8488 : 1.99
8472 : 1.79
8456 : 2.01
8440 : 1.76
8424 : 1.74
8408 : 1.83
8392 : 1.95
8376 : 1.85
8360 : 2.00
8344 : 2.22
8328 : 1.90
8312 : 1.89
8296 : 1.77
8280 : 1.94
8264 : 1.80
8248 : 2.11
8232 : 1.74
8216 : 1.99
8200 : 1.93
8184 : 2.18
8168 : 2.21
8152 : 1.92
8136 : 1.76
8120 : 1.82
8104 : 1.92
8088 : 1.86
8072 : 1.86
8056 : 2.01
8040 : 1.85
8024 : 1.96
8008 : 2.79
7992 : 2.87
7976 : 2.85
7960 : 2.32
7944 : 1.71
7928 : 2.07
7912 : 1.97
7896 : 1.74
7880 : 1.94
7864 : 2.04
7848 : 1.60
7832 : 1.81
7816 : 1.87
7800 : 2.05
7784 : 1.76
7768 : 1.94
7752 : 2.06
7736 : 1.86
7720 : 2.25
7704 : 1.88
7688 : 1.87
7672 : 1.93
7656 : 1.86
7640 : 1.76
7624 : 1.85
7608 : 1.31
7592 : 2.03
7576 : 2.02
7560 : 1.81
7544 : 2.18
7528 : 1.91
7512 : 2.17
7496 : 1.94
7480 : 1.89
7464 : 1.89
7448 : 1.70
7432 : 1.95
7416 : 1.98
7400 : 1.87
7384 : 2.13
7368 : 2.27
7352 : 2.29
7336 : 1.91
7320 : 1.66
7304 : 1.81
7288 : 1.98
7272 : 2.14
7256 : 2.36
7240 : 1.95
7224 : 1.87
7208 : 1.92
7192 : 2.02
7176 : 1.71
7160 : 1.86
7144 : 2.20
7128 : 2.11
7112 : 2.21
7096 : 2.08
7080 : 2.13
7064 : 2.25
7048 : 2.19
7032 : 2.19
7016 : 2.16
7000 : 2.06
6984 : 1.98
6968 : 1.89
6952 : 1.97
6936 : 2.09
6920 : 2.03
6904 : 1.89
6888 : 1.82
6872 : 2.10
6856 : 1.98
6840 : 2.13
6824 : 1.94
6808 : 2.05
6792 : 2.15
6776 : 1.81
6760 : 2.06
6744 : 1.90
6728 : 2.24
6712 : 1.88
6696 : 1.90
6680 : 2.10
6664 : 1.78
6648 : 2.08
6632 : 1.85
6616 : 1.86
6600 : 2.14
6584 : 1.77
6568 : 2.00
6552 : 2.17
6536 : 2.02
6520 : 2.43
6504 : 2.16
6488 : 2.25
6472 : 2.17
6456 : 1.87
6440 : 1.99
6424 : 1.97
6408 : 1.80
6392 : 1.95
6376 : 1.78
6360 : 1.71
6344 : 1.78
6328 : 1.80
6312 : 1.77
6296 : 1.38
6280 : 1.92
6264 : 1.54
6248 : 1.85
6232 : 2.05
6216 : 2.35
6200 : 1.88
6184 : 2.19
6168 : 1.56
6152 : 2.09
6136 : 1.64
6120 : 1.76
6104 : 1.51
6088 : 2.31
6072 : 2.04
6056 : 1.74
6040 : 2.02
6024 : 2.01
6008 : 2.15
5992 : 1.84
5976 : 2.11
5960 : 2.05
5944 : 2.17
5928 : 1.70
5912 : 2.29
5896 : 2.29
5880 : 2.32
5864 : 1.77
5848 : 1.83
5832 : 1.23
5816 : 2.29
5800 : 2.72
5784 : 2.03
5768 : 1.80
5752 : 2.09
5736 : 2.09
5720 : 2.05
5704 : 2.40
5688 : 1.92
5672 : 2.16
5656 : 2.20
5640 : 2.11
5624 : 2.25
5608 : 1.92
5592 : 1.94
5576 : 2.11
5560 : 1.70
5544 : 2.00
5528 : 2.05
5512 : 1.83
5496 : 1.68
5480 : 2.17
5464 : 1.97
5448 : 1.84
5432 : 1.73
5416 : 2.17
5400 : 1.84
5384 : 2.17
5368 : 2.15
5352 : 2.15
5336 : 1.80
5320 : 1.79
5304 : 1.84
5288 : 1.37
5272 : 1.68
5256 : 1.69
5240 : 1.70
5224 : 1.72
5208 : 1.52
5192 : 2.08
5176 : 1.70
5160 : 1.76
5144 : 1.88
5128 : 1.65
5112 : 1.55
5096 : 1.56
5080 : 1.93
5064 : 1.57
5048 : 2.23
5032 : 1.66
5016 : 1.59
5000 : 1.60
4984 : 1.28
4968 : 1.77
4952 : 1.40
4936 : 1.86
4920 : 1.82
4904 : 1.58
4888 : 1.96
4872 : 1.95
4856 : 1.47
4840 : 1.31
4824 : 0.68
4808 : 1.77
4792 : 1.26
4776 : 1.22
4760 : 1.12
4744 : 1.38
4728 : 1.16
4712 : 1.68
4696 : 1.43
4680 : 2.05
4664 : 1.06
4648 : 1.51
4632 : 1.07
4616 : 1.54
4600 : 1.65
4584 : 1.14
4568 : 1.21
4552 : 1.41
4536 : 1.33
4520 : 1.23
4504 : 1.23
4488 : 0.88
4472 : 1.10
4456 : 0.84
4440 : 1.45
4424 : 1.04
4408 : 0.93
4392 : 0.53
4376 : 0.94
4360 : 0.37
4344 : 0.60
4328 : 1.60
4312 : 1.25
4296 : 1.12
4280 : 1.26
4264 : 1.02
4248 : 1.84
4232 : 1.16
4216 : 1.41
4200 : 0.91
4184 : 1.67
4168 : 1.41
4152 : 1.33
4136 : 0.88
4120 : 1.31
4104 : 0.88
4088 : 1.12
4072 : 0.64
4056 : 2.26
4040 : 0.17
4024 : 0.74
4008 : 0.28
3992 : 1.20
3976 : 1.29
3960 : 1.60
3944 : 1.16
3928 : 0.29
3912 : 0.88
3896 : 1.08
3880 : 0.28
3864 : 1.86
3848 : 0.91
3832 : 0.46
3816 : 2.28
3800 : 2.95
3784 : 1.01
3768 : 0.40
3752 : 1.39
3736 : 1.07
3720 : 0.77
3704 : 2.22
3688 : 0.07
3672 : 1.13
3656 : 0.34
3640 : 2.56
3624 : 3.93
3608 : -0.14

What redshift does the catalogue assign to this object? 0.216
